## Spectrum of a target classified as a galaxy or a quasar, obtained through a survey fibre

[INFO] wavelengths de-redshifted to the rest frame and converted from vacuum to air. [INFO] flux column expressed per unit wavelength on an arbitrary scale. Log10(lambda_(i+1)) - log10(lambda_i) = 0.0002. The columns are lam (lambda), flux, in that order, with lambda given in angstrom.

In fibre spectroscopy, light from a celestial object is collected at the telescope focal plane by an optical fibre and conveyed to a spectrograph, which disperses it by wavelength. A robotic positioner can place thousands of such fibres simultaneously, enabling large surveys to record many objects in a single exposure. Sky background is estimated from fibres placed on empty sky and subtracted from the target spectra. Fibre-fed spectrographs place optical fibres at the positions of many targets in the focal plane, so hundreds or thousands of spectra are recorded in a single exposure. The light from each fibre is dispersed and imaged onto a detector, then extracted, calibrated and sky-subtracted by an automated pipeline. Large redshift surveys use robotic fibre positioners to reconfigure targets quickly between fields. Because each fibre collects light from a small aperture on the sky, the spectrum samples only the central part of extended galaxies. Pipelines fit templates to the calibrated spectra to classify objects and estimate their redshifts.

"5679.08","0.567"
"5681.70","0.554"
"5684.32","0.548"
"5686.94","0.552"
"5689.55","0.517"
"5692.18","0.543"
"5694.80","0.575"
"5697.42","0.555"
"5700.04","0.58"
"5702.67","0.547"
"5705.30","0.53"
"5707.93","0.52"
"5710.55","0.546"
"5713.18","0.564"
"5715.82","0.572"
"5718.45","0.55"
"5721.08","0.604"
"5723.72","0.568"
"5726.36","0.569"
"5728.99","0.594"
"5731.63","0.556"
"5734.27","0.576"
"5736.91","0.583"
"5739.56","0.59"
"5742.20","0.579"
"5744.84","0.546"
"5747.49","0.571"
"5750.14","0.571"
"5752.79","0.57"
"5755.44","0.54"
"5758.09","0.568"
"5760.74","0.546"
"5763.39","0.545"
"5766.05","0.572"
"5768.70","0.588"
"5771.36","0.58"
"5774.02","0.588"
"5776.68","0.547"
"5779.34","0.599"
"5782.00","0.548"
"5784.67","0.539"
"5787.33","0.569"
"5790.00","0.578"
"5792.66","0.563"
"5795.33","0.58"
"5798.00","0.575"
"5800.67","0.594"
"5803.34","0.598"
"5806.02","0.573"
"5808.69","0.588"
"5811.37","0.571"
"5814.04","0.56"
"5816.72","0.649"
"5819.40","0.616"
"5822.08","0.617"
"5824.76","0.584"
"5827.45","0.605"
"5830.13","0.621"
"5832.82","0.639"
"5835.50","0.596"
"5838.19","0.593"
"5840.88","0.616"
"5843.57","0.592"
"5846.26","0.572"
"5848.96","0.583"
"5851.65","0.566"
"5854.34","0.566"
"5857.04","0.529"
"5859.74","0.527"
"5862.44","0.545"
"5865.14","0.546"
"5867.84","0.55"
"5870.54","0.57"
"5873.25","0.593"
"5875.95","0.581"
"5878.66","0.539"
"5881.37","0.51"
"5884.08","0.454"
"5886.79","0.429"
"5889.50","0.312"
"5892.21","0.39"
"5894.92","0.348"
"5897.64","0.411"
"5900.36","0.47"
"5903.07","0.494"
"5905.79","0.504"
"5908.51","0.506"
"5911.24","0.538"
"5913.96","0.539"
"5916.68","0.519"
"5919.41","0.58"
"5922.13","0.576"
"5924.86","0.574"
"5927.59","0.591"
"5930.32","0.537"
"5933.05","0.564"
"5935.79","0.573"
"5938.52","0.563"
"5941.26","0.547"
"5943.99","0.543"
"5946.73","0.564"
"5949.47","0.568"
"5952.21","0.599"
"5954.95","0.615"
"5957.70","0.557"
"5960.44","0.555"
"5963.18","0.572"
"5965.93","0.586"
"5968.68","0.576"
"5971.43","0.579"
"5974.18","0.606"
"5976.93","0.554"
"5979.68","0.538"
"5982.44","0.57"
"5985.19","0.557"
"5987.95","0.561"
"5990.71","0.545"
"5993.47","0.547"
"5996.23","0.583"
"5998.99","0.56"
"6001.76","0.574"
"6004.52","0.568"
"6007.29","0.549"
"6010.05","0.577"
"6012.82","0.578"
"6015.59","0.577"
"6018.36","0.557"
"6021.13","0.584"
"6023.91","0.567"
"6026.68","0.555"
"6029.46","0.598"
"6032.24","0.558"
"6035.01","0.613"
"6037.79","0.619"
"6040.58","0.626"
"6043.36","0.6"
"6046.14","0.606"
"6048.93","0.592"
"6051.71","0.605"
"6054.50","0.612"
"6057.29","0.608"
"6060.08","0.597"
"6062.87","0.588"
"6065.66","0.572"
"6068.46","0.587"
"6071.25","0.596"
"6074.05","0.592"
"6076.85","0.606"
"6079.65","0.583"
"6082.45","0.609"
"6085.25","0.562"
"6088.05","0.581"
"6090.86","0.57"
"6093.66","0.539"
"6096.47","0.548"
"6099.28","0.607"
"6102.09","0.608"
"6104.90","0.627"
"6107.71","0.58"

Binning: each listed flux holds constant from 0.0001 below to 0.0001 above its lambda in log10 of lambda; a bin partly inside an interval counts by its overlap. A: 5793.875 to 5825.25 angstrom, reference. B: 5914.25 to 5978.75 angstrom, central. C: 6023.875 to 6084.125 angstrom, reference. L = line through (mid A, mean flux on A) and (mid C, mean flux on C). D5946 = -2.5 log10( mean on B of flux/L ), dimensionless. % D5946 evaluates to 0.05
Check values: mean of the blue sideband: 0.592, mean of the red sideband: 0.595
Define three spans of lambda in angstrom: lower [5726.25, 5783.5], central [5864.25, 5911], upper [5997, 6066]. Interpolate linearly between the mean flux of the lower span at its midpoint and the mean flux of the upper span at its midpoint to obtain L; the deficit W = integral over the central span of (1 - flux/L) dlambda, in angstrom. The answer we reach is 7.6 angstrom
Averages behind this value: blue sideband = 0.569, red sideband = 0.586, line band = 0.483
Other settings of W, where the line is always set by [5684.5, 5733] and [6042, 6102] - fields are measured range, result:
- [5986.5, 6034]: 1.3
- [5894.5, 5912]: 3.1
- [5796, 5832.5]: -2.0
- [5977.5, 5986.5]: 0.4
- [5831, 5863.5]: -0.5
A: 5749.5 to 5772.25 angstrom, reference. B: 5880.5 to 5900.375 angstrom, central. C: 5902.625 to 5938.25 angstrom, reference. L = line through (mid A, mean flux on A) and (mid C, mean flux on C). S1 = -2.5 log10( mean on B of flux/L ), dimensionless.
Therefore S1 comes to 0.322 mag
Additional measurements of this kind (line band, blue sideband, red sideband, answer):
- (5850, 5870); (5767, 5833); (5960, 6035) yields 0.06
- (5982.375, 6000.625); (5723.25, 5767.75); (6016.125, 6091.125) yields 0.05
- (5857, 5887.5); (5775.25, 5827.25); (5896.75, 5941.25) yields 0.04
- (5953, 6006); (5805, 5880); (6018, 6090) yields 0.04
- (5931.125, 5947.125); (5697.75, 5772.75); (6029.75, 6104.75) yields 0.05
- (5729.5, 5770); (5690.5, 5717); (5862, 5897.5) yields -0.06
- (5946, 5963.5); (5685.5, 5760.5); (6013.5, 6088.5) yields 0.01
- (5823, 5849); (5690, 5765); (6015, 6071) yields -0.05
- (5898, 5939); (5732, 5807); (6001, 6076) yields 0.08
